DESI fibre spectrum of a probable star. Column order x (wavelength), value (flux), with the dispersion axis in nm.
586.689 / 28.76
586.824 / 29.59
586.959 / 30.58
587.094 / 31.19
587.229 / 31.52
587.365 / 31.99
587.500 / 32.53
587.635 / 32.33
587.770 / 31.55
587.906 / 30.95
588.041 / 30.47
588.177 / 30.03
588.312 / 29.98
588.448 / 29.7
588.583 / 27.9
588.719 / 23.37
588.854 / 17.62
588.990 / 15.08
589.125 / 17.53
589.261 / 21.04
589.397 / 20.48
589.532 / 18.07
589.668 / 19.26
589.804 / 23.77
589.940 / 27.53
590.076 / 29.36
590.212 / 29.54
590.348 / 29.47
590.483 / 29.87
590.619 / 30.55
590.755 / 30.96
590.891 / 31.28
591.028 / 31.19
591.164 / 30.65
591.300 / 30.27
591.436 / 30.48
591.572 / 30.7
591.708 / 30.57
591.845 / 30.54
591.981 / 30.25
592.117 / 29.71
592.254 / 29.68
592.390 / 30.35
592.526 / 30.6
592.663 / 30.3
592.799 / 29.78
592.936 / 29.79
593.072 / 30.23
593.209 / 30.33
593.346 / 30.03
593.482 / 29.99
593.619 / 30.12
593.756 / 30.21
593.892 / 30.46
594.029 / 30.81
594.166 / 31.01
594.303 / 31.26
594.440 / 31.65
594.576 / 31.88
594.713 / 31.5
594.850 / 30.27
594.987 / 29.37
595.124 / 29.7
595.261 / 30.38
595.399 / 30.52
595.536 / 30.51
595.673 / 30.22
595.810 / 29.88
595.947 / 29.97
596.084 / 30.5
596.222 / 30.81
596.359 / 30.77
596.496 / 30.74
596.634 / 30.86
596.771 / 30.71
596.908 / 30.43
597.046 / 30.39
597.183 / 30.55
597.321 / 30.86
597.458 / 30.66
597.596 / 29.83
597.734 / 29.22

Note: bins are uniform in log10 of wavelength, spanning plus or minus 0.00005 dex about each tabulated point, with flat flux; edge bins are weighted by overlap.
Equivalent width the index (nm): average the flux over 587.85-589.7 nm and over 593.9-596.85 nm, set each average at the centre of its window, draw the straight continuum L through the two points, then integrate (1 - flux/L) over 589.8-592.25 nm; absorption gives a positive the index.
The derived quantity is -0.366 nm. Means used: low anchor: 23.7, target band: 30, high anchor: 30.6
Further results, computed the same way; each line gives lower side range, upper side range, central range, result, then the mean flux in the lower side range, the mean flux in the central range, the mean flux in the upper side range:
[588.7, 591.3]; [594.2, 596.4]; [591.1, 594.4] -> -0.28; 25.3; 30.3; 30.6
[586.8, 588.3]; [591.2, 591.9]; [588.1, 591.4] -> 0.51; 31.2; 26.1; 30.5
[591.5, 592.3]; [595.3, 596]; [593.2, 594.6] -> -0.02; 30.2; 30.7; 30.2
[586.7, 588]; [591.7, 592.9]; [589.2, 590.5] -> 0.25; 31.2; 24.7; 30.2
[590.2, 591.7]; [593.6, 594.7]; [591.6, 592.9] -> 0.02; 30.5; 30.2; 31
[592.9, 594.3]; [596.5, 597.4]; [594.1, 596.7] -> -0.01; 30.4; 30.6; 30.6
